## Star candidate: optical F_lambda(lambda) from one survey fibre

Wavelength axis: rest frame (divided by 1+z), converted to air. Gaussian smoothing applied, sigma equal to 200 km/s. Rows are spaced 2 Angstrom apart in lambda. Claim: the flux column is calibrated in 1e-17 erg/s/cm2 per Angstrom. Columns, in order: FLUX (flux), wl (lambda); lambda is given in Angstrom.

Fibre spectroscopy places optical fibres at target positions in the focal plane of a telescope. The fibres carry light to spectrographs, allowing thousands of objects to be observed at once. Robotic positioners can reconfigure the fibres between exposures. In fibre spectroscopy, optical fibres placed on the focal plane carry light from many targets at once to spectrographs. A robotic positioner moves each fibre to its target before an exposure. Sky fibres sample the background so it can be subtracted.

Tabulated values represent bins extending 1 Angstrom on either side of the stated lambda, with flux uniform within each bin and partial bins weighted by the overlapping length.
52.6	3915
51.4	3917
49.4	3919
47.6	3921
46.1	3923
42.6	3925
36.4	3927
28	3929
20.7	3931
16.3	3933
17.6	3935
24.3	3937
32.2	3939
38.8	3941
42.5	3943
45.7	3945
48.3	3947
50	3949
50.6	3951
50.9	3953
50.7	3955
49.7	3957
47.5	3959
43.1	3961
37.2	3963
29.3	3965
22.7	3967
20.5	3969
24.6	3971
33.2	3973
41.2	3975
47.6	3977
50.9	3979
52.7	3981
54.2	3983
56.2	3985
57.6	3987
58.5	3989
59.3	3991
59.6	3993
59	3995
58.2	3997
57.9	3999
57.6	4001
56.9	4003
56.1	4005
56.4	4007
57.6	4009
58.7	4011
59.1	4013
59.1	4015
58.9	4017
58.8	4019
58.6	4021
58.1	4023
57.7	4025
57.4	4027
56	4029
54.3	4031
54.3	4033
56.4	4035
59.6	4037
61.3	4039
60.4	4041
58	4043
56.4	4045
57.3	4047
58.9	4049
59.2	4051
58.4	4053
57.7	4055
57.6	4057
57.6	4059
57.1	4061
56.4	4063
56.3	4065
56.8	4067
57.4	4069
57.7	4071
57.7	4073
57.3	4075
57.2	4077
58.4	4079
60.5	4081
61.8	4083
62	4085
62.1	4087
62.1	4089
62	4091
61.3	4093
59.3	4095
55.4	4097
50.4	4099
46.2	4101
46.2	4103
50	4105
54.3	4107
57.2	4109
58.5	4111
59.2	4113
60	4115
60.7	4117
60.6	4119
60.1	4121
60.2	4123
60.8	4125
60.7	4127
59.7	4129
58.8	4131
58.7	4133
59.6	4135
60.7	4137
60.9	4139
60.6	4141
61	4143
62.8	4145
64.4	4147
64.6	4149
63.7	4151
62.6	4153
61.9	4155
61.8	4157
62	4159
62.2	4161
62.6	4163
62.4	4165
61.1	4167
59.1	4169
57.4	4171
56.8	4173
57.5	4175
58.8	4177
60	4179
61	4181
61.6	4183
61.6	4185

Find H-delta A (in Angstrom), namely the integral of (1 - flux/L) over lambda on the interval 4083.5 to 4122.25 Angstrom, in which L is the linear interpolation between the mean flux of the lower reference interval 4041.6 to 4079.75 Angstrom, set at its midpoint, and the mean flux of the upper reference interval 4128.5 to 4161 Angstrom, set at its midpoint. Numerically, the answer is 1.5 Angstrom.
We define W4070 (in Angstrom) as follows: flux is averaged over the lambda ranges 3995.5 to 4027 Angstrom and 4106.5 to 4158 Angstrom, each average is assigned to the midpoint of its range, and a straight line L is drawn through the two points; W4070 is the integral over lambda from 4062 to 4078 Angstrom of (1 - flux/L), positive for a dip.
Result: 0.6 Angstrom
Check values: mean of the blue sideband 58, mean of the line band 57.1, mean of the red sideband 60.6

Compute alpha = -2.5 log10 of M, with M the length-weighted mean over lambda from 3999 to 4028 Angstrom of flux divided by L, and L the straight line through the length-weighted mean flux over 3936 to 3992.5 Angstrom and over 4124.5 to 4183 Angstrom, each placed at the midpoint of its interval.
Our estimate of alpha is -0.20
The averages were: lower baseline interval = 43.7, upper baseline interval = 60.8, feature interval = 57.9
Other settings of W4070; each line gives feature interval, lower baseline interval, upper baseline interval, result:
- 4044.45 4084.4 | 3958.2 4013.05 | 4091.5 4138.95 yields -2.8 Angstrom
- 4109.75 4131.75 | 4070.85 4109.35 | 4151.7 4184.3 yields -0.6 Angstrom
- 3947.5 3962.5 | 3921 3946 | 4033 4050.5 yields -4.1 Angstrom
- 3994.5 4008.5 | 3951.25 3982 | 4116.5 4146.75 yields -4.0 Angstrom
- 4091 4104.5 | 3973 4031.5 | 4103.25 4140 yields 1.0 Angstrom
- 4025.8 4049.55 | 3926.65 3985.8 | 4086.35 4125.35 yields -4.2 Angstrom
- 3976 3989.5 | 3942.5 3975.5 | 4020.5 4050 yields -2.3 Angstrom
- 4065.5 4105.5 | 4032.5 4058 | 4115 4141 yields 1.3 Angstrom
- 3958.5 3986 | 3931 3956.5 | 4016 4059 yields 2.9 Angstrom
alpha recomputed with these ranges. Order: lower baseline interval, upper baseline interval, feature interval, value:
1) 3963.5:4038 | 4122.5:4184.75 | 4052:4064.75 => -0.04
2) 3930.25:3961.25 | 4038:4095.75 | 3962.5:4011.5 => -0.06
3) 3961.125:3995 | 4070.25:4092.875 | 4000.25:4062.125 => -0.11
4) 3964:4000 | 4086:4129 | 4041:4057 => -0.11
